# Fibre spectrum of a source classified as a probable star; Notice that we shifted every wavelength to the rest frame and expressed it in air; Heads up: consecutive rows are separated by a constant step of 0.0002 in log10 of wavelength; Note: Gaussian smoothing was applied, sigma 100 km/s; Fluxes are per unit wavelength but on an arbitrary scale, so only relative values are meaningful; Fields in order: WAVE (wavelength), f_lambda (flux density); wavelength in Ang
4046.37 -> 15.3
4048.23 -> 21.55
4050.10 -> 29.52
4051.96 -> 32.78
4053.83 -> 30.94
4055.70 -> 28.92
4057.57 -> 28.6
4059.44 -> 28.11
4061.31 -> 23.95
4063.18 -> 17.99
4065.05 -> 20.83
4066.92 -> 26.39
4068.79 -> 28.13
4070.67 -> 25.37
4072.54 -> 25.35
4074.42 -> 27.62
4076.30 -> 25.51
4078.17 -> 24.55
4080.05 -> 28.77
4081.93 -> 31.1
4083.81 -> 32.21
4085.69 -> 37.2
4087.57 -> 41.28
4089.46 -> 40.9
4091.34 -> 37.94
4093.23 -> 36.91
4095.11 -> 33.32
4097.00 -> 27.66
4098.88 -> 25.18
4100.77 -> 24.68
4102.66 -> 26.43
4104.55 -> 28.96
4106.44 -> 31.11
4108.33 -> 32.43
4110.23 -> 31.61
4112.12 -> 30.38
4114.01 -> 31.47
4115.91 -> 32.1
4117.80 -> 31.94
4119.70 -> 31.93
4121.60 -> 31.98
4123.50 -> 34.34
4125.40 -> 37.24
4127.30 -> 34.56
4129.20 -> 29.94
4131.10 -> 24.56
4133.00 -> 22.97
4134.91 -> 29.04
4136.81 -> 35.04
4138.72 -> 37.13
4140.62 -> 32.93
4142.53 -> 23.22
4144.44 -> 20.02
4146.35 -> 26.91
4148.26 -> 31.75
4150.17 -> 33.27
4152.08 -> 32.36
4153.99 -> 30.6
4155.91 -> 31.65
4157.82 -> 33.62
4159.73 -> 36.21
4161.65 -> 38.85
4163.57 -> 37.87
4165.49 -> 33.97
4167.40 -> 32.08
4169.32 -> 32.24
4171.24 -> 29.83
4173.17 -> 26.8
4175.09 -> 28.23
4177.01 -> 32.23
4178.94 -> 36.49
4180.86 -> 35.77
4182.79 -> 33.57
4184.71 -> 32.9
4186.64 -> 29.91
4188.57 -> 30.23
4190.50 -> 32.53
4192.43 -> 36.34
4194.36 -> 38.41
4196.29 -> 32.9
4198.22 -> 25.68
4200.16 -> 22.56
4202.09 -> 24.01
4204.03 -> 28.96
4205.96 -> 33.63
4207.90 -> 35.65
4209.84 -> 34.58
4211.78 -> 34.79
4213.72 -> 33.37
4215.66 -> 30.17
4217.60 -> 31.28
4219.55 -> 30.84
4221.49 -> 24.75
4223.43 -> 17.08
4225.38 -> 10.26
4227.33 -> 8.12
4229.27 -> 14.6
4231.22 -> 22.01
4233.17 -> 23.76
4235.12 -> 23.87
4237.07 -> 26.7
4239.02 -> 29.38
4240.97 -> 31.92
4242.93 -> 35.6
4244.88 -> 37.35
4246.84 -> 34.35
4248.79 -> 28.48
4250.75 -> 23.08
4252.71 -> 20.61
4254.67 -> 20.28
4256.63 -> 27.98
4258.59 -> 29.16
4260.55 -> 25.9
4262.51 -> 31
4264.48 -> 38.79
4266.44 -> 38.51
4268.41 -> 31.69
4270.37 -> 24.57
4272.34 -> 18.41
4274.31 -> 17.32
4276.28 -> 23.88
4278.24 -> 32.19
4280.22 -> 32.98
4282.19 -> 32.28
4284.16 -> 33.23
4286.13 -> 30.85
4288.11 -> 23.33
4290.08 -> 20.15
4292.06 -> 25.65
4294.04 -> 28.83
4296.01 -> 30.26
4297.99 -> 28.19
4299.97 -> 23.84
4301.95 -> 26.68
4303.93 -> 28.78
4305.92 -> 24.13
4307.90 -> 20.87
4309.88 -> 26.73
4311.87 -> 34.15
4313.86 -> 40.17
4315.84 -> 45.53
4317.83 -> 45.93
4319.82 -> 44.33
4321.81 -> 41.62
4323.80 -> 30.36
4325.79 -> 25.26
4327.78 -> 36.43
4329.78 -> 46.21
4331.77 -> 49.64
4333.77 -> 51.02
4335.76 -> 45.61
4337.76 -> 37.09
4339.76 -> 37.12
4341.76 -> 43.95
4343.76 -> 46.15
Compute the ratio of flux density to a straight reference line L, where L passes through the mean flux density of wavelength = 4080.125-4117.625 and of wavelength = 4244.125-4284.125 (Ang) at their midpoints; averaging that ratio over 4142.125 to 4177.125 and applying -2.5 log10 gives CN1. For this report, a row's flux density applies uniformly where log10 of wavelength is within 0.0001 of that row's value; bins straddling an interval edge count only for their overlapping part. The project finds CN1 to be -0.02 mag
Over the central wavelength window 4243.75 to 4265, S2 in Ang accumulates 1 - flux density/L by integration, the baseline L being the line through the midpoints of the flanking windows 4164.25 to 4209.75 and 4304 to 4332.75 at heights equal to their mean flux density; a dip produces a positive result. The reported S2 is 3.3 Ang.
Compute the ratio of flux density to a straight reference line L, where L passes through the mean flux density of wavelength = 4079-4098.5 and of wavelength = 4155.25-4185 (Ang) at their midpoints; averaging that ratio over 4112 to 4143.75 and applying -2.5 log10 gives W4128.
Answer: 0.09 mag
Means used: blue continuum 34.4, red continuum 33.3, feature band 31.1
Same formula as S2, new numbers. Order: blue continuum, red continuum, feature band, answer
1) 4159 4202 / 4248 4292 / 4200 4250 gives 4.3 Ang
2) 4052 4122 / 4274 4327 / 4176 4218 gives -2.7 Ang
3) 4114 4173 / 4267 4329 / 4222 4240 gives 6.5 Ang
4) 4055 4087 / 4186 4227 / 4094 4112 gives -1.0 Ang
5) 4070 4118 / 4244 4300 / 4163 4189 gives -2.3 Ang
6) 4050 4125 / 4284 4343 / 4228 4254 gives 4.9 Ang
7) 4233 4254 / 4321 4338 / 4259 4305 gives 7.7 Ang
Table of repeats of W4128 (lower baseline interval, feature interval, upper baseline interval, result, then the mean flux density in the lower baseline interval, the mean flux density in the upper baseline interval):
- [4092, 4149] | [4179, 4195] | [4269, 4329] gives -0.12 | 30.3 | 30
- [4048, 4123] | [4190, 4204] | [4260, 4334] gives 0.02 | 29.7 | 31.7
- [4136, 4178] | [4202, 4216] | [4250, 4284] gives -0.09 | 31.7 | 27.7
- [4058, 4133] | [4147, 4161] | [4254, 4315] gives -0.12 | 30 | 28.2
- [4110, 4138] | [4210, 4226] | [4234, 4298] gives 0.08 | 31.3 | 28.4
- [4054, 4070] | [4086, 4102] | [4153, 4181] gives -0.20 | 25.6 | 33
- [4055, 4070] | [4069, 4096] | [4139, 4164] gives -0.19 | 25.3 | 31.5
